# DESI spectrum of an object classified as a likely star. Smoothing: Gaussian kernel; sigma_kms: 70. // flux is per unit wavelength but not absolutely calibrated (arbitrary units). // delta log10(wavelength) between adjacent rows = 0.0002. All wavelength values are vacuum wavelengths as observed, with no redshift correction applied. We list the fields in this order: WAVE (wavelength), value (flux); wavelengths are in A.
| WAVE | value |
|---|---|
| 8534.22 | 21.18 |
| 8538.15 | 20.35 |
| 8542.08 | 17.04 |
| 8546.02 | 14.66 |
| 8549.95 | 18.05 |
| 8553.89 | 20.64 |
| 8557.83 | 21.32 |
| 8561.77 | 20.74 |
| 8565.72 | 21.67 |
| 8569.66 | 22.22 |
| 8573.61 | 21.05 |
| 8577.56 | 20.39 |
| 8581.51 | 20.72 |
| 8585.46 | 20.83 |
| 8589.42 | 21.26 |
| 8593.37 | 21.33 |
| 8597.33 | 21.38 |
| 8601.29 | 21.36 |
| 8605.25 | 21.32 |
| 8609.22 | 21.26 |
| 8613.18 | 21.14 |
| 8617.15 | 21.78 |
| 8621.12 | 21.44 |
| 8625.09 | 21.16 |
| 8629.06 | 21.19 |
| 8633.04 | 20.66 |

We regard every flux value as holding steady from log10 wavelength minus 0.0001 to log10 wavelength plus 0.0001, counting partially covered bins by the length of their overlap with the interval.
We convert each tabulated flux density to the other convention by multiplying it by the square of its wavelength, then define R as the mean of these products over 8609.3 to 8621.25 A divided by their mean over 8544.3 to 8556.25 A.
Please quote 1.2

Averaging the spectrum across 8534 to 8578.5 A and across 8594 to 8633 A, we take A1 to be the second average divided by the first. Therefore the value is 1.07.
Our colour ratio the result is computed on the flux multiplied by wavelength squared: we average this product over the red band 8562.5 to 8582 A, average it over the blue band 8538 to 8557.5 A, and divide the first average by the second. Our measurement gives 1.2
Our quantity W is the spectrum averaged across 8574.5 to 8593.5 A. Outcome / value 20.9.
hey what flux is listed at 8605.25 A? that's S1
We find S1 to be 21.32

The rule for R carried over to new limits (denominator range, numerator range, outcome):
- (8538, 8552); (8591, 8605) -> 1.26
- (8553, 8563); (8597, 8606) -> 1.03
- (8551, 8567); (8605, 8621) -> 1.04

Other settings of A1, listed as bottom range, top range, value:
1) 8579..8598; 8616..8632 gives 1.01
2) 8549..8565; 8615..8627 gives 1.05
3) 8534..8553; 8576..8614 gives 1.16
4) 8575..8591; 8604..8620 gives 1.03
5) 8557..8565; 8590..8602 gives 1.01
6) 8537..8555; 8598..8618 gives 1.19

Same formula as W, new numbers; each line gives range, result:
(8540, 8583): 19.9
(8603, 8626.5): 21.4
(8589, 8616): 21.3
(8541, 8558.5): 18.2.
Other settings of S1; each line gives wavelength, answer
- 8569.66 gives 22.22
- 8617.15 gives 21.78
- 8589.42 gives 21.26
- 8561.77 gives 20.74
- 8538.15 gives 20.35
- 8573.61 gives 21.05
